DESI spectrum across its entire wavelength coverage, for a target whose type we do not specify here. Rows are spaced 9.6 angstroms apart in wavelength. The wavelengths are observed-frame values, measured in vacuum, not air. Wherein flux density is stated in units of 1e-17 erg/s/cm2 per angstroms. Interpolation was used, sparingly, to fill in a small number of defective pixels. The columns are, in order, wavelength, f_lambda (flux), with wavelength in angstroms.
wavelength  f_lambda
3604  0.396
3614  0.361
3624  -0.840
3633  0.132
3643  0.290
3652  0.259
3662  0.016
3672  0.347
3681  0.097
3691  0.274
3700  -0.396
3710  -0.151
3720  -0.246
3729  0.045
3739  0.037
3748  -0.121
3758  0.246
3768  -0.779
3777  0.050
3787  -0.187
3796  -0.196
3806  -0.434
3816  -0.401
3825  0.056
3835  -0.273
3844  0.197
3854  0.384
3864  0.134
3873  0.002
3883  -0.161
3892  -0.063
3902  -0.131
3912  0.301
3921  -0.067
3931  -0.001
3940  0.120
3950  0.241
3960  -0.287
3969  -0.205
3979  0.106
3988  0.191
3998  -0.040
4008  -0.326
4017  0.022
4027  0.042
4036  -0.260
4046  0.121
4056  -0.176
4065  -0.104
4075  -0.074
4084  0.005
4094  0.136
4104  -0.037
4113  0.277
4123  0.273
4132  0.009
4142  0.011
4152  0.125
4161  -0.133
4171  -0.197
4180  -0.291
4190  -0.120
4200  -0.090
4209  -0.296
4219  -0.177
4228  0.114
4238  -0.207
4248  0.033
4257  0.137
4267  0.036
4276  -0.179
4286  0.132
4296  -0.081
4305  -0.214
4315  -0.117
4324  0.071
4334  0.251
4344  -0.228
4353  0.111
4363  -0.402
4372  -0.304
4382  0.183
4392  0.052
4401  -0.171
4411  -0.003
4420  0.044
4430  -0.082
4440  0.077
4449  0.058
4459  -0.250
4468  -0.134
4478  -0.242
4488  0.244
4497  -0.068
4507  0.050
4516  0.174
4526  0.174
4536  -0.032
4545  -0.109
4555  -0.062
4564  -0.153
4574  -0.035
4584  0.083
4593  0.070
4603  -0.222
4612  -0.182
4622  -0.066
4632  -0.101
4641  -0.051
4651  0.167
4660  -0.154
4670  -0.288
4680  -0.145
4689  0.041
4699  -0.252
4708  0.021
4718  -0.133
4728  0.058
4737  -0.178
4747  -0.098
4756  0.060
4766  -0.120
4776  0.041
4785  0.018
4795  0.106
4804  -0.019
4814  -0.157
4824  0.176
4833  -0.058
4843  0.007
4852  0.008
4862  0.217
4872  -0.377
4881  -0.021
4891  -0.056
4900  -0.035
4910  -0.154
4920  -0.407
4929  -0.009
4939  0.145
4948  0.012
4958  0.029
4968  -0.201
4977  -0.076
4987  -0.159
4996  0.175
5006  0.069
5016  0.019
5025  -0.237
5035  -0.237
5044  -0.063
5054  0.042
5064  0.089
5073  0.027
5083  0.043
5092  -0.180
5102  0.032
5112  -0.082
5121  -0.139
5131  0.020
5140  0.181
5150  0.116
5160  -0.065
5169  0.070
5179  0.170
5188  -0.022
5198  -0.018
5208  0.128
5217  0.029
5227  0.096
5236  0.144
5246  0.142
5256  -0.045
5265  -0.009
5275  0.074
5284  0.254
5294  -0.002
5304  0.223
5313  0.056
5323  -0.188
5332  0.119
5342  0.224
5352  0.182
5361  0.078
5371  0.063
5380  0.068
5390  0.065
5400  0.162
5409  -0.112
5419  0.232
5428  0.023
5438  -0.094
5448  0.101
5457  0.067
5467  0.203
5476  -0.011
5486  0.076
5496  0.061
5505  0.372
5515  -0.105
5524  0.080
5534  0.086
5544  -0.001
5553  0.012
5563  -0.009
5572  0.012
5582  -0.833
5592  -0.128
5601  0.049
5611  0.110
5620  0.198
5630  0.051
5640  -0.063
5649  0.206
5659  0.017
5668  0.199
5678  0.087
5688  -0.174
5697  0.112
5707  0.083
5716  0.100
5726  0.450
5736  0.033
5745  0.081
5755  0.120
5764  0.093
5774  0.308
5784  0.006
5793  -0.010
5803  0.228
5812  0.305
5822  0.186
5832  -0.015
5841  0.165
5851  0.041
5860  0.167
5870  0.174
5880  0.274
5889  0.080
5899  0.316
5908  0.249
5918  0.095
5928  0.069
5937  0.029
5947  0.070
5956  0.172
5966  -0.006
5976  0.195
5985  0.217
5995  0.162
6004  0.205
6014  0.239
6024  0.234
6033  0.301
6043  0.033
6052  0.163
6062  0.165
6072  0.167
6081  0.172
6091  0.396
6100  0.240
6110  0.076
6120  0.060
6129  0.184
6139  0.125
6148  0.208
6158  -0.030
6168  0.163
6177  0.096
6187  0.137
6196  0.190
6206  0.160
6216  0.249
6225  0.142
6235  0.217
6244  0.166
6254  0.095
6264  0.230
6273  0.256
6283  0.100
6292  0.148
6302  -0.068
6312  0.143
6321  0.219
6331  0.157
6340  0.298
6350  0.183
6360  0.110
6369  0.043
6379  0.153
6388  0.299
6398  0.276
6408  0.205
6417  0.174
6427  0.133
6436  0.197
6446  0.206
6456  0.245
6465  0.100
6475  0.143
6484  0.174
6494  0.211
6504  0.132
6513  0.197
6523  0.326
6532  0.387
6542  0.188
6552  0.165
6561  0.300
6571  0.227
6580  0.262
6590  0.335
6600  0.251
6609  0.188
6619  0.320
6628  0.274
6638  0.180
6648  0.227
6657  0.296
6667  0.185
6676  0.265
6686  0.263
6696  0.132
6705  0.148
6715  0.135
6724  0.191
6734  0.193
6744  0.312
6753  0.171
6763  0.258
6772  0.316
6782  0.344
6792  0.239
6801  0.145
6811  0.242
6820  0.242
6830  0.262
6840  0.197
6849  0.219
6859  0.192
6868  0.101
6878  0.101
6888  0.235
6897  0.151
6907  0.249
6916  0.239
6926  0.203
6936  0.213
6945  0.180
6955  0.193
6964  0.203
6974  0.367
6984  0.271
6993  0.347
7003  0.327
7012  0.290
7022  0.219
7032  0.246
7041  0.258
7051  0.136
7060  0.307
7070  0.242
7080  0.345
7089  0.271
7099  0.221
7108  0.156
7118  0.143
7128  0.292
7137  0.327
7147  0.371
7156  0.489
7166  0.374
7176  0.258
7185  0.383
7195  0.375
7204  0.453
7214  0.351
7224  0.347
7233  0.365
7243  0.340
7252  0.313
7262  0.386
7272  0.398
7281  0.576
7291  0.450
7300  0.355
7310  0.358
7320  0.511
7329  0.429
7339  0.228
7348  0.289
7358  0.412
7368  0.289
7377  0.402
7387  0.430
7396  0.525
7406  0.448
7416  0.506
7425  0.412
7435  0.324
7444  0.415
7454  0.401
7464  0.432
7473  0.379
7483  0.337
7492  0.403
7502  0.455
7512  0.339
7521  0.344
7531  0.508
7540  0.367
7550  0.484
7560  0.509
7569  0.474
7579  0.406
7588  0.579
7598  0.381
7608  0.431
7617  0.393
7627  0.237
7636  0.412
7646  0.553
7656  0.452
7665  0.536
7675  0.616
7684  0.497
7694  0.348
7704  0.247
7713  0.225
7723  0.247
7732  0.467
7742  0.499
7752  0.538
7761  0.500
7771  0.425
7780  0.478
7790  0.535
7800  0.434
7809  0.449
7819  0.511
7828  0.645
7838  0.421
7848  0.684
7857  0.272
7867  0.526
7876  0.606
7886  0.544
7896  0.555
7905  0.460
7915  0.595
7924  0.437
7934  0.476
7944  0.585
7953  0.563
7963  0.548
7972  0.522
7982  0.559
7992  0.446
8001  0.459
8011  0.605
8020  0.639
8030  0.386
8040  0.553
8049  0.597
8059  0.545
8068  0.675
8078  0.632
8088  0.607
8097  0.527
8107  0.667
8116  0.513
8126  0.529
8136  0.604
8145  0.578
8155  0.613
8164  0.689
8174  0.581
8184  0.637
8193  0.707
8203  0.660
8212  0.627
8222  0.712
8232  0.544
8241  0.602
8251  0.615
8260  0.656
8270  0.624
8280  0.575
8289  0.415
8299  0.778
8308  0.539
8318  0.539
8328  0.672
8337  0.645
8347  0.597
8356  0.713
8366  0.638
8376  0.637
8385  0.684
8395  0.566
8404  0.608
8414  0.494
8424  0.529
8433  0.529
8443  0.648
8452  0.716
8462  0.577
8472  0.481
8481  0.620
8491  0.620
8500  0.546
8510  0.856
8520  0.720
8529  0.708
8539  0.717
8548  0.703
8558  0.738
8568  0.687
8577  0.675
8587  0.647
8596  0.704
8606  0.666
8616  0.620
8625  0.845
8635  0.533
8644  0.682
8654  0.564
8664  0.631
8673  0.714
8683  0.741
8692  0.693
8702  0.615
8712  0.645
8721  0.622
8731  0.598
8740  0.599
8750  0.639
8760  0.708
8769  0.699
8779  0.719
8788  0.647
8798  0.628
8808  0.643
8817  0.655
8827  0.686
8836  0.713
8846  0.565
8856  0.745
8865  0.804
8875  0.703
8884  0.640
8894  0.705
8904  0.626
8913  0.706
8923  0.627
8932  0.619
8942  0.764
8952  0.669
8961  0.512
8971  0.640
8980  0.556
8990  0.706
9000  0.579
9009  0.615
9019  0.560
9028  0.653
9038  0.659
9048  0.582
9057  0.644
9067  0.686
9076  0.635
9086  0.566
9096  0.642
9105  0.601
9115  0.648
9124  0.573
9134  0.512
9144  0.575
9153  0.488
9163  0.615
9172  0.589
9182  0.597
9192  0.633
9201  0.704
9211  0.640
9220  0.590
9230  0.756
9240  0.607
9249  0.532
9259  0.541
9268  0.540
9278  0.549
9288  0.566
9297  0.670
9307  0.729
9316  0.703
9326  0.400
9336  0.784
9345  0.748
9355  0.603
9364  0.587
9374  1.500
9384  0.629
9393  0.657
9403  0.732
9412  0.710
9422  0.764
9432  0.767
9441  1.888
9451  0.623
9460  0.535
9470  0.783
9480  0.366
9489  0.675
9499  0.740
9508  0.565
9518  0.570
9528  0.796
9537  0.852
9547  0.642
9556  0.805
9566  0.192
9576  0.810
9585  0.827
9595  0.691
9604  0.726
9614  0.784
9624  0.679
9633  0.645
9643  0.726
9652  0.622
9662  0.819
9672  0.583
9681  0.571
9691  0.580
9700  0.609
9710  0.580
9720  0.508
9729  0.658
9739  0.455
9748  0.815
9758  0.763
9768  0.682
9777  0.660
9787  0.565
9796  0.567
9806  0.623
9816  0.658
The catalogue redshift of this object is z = 0.79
